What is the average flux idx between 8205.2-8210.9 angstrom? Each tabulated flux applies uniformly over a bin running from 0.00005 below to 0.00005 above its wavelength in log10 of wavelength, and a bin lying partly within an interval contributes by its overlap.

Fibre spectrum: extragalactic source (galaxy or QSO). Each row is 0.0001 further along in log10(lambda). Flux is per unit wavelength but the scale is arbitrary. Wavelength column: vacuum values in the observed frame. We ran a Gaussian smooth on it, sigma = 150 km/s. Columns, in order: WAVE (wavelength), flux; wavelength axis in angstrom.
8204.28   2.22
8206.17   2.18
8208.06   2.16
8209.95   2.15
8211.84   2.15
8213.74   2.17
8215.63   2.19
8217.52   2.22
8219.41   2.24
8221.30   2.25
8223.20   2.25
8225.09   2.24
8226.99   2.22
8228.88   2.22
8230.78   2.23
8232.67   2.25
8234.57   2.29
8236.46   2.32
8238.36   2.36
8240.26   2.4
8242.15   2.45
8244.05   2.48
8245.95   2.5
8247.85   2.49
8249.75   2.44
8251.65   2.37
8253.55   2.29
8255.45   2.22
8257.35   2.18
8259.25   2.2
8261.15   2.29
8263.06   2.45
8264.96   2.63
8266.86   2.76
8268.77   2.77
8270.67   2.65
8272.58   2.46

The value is 2.16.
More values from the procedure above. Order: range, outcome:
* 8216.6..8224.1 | 2.24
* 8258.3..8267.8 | 2.47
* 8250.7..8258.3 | 2.27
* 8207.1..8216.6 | 2.16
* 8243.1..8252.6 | 2.45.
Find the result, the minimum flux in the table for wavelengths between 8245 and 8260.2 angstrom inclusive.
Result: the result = 2.18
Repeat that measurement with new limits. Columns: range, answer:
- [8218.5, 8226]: 2.24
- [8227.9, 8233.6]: 2.22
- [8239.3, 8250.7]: 2.4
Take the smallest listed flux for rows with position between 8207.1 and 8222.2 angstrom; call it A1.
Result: 2.15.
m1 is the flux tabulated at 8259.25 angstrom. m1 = 2.2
